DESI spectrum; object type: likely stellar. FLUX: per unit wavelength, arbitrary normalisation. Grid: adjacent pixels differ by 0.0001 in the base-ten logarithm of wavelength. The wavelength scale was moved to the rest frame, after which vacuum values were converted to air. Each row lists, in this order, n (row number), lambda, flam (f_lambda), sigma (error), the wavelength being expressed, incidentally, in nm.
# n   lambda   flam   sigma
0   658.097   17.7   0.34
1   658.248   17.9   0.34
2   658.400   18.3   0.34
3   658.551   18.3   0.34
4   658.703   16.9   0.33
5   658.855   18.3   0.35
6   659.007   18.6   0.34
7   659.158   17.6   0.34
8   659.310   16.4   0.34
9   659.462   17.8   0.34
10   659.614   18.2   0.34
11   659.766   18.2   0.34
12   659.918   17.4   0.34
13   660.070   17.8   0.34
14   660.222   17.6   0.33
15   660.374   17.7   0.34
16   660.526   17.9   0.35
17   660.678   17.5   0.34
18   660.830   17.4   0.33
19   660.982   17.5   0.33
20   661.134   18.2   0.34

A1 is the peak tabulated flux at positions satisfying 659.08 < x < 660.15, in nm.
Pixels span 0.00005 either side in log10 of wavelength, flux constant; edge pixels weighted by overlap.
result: 18.2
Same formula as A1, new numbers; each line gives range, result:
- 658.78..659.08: 18.6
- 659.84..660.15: 17.8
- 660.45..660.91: 17.9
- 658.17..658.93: 18.3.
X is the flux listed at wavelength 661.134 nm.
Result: 18.2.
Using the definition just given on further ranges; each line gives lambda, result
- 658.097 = 17.7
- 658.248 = 17.9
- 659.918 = 17.4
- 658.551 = 18.3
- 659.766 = 18.2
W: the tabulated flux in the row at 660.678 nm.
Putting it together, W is 17.5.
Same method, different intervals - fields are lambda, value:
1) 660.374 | 17.7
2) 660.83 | 17.4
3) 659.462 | 17.8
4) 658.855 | 18.3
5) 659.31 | 16.4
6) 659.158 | 17.6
